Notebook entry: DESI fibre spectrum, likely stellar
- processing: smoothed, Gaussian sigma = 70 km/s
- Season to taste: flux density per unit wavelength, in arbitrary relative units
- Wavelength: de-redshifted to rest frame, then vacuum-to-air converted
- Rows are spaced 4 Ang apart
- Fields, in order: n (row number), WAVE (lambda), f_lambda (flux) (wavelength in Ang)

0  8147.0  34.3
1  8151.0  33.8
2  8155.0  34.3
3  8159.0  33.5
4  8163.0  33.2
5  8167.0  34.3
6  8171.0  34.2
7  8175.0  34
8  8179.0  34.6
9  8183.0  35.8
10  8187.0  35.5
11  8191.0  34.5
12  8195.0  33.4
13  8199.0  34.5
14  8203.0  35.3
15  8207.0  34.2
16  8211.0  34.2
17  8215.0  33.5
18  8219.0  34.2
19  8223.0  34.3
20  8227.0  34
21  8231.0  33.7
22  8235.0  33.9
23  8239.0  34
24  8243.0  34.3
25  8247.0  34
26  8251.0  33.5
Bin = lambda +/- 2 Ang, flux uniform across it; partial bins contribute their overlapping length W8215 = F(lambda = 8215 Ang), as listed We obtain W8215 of 33.5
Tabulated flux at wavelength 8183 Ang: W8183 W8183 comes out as 35.8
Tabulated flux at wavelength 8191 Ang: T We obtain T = 34.5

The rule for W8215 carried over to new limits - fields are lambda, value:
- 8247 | 34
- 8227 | 34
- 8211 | 34.2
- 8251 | 33.5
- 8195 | 33.4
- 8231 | 33.7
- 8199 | 34.5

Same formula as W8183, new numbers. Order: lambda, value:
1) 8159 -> 33.5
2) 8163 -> 33.2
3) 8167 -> 34.3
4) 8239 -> 34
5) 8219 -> 34.2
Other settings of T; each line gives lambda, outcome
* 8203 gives 35.3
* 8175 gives 34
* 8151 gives 33.8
